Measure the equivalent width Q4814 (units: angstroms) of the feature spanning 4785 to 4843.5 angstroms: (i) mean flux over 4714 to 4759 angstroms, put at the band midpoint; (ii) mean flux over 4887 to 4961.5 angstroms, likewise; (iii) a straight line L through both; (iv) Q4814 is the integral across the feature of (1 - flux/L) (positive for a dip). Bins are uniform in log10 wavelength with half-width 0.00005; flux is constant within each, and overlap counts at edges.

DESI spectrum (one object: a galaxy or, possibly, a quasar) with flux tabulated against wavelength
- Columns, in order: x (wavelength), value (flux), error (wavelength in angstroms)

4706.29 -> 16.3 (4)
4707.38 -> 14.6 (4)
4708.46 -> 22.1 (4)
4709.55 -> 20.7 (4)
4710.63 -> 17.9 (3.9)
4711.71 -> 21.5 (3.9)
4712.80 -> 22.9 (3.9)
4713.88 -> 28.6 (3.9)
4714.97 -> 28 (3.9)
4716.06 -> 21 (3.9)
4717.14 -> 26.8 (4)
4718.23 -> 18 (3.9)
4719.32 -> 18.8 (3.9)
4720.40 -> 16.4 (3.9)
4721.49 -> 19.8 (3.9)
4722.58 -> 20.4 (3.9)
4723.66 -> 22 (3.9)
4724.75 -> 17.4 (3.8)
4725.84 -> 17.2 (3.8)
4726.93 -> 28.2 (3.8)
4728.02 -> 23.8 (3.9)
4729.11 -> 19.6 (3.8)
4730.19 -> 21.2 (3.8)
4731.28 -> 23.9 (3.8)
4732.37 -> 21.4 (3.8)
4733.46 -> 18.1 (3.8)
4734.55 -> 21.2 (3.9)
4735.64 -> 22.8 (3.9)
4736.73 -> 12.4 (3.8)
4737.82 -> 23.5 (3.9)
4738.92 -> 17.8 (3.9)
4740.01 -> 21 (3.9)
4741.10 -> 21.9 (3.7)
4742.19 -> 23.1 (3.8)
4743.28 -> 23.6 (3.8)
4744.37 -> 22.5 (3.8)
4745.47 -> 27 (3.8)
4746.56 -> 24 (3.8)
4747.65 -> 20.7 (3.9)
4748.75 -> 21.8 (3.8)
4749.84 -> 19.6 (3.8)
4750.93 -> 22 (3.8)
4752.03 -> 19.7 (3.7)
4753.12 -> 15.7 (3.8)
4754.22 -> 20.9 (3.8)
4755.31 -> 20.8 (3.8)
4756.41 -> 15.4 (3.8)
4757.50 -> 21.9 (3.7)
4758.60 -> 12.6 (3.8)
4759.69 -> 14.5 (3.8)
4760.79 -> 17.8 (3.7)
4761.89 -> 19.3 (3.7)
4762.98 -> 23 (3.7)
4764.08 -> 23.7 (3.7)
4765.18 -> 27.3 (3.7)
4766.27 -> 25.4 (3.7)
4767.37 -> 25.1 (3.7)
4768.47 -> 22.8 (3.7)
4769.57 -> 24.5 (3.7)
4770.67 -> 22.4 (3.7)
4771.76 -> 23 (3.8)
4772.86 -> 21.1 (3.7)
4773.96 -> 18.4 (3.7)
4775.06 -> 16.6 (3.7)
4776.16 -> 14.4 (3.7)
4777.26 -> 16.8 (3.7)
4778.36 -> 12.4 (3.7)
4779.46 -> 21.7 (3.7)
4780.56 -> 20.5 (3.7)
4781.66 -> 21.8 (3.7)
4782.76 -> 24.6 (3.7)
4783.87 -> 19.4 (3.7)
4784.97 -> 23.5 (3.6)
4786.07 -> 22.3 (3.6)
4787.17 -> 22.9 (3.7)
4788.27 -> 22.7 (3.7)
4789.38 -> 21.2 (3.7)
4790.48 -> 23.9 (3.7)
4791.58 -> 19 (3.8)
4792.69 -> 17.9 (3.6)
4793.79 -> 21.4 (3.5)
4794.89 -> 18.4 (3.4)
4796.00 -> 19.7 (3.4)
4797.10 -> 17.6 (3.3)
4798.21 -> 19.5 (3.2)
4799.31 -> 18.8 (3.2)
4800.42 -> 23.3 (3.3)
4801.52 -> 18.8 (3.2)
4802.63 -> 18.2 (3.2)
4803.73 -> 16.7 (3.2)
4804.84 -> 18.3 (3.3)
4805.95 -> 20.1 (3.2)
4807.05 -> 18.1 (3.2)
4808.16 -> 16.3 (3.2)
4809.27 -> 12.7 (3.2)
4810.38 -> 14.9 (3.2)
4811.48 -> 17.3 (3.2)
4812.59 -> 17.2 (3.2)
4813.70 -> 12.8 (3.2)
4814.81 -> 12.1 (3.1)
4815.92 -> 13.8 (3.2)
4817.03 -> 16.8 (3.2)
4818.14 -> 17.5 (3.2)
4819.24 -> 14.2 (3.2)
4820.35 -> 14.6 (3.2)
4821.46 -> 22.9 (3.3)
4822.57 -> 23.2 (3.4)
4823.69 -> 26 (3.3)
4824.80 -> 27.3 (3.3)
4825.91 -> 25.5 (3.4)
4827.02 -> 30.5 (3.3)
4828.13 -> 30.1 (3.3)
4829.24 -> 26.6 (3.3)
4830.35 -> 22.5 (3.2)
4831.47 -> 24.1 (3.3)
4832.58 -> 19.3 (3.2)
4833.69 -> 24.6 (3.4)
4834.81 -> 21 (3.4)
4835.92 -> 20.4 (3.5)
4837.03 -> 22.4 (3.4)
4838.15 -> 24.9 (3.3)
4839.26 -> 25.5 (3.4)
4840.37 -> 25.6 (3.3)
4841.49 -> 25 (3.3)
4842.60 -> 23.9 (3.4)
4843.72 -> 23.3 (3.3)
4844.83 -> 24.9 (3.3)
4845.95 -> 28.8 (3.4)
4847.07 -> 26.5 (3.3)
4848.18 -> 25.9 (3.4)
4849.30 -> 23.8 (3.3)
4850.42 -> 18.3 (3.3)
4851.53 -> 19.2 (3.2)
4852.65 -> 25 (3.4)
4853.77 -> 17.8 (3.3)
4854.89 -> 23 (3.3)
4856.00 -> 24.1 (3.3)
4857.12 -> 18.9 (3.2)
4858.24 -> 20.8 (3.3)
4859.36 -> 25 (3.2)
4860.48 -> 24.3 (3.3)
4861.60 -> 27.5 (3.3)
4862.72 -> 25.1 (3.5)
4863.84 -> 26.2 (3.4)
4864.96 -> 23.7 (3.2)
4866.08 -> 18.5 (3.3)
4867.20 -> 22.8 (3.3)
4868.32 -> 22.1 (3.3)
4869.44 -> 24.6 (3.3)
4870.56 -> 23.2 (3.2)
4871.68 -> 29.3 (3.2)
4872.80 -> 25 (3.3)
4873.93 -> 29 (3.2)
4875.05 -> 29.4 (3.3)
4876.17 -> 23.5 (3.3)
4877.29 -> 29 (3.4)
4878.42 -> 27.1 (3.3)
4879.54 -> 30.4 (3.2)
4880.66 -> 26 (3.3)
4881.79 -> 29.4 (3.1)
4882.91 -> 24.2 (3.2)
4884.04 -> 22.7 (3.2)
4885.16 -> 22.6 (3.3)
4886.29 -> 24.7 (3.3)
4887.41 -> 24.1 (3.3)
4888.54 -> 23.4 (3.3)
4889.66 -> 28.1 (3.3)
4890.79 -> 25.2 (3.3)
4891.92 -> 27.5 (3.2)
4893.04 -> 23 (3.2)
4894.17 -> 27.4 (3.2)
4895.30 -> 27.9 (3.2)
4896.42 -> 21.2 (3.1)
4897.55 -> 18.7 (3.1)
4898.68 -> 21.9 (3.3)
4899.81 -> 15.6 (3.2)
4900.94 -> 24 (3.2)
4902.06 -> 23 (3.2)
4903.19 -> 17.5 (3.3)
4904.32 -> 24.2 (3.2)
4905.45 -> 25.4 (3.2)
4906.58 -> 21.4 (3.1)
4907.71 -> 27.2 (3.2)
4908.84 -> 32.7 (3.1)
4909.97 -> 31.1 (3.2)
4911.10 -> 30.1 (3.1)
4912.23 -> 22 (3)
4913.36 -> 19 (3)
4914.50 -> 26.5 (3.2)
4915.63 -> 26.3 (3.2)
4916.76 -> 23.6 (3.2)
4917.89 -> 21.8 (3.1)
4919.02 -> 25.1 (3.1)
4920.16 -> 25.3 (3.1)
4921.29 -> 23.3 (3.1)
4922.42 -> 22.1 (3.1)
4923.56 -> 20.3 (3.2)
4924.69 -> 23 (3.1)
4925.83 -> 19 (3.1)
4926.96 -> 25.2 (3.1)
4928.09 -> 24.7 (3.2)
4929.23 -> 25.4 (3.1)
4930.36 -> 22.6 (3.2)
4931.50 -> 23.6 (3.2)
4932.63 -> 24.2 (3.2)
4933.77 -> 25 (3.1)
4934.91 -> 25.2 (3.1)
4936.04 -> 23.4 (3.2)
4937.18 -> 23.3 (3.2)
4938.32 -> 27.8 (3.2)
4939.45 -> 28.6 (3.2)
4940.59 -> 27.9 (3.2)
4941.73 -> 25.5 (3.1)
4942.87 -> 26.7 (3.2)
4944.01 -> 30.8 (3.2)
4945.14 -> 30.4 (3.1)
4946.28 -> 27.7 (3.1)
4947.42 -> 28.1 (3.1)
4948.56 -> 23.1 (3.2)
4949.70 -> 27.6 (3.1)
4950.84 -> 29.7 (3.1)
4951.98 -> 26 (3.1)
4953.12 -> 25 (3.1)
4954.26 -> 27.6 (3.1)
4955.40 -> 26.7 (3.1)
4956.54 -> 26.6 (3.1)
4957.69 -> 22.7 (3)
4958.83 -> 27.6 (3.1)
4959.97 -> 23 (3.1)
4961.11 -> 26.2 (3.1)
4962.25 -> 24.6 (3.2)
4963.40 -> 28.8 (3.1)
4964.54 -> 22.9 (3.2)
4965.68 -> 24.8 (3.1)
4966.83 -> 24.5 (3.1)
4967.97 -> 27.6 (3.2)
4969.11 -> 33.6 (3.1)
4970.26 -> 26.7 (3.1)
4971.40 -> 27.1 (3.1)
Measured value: 5.1 angstroms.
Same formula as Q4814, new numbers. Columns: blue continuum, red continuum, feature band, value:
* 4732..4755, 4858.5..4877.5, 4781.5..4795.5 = 0.6 angstroms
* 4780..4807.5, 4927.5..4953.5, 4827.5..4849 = -2.3 angstroms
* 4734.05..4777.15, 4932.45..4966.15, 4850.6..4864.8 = 0.4 angstroms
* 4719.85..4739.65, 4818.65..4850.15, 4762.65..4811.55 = 4.6 angstroms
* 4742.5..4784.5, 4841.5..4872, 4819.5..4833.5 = -1.0 angstroms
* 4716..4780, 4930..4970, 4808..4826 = 3.8 angstroms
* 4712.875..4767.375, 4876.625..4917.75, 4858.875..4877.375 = -0.7 angstroms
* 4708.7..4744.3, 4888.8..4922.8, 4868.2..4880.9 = -1.6 angstroms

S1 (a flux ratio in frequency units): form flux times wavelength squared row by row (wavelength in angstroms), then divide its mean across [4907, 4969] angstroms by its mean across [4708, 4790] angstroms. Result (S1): 1.32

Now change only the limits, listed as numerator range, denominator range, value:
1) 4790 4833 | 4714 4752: 0.95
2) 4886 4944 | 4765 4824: 1.32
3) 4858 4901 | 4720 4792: 1.25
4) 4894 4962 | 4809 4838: 1.27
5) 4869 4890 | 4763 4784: 1.28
